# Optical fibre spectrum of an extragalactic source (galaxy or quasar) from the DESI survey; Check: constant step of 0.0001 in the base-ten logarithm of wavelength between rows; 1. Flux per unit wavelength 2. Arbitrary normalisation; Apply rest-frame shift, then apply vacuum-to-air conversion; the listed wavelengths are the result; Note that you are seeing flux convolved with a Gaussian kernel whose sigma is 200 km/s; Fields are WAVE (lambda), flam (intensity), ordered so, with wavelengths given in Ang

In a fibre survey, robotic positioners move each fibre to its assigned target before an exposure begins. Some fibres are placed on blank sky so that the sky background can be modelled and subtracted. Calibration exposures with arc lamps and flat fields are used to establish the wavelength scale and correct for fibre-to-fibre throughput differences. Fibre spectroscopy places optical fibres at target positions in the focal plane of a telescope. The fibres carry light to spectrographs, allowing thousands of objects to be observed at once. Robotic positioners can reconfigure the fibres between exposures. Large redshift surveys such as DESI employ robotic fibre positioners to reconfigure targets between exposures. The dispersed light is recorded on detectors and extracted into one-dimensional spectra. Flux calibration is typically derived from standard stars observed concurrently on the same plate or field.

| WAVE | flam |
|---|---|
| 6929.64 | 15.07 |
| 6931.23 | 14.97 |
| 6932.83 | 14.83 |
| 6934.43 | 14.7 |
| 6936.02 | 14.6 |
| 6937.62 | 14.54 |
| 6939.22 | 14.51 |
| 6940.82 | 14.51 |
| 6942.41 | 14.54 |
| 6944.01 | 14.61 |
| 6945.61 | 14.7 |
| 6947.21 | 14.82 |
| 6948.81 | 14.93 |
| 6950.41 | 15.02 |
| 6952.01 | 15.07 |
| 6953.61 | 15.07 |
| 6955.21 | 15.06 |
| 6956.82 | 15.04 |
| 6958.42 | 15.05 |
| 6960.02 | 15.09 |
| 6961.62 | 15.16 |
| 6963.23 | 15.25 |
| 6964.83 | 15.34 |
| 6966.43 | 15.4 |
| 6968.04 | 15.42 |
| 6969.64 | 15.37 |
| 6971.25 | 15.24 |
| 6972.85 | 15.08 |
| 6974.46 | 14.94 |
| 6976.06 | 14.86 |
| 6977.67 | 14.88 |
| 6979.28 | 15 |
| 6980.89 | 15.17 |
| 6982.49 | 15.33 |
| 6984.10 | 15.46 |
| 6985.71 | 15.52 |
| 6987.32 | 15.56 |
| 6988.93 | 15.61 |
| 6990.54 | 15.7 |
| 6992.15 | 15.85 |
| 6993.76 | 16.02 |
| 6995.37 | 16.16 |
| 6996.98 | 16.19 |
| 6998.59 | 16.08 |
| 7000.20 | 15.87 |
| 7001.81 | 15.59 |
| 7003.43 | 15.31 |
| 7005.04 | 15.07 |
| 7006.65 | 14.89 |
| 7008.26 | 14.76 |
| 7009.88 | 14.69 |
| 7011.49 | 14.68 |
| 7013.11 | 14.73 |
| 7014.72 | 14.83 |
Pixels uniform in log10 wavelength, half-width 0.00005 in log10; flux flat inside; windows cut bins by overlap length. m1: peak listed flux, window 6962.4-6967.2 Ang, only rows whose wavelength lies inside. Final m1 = 15.4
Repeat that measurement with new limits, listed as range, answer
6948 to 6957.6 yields 15.07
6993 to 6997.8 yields 16.19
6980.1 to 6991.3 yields 15.7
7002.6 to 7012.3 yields 15.31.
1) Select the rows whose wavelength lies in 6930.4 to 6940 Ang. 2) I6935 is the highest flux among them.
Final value 14.97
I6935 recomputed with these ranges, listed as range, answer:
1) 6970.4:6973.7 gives 15.24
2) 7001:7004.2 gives 15.59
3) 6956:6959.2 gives 15.05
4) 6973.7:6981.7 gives 15.17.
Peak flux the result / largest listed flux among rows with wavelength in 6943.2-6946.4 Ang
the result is 14.7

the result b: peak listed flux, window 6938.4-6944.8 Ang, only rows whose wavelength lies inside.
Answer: 14.61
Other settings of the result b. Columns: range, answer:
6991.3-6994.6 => 16.02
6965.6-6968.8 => 15.42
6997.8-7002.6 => 16.08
